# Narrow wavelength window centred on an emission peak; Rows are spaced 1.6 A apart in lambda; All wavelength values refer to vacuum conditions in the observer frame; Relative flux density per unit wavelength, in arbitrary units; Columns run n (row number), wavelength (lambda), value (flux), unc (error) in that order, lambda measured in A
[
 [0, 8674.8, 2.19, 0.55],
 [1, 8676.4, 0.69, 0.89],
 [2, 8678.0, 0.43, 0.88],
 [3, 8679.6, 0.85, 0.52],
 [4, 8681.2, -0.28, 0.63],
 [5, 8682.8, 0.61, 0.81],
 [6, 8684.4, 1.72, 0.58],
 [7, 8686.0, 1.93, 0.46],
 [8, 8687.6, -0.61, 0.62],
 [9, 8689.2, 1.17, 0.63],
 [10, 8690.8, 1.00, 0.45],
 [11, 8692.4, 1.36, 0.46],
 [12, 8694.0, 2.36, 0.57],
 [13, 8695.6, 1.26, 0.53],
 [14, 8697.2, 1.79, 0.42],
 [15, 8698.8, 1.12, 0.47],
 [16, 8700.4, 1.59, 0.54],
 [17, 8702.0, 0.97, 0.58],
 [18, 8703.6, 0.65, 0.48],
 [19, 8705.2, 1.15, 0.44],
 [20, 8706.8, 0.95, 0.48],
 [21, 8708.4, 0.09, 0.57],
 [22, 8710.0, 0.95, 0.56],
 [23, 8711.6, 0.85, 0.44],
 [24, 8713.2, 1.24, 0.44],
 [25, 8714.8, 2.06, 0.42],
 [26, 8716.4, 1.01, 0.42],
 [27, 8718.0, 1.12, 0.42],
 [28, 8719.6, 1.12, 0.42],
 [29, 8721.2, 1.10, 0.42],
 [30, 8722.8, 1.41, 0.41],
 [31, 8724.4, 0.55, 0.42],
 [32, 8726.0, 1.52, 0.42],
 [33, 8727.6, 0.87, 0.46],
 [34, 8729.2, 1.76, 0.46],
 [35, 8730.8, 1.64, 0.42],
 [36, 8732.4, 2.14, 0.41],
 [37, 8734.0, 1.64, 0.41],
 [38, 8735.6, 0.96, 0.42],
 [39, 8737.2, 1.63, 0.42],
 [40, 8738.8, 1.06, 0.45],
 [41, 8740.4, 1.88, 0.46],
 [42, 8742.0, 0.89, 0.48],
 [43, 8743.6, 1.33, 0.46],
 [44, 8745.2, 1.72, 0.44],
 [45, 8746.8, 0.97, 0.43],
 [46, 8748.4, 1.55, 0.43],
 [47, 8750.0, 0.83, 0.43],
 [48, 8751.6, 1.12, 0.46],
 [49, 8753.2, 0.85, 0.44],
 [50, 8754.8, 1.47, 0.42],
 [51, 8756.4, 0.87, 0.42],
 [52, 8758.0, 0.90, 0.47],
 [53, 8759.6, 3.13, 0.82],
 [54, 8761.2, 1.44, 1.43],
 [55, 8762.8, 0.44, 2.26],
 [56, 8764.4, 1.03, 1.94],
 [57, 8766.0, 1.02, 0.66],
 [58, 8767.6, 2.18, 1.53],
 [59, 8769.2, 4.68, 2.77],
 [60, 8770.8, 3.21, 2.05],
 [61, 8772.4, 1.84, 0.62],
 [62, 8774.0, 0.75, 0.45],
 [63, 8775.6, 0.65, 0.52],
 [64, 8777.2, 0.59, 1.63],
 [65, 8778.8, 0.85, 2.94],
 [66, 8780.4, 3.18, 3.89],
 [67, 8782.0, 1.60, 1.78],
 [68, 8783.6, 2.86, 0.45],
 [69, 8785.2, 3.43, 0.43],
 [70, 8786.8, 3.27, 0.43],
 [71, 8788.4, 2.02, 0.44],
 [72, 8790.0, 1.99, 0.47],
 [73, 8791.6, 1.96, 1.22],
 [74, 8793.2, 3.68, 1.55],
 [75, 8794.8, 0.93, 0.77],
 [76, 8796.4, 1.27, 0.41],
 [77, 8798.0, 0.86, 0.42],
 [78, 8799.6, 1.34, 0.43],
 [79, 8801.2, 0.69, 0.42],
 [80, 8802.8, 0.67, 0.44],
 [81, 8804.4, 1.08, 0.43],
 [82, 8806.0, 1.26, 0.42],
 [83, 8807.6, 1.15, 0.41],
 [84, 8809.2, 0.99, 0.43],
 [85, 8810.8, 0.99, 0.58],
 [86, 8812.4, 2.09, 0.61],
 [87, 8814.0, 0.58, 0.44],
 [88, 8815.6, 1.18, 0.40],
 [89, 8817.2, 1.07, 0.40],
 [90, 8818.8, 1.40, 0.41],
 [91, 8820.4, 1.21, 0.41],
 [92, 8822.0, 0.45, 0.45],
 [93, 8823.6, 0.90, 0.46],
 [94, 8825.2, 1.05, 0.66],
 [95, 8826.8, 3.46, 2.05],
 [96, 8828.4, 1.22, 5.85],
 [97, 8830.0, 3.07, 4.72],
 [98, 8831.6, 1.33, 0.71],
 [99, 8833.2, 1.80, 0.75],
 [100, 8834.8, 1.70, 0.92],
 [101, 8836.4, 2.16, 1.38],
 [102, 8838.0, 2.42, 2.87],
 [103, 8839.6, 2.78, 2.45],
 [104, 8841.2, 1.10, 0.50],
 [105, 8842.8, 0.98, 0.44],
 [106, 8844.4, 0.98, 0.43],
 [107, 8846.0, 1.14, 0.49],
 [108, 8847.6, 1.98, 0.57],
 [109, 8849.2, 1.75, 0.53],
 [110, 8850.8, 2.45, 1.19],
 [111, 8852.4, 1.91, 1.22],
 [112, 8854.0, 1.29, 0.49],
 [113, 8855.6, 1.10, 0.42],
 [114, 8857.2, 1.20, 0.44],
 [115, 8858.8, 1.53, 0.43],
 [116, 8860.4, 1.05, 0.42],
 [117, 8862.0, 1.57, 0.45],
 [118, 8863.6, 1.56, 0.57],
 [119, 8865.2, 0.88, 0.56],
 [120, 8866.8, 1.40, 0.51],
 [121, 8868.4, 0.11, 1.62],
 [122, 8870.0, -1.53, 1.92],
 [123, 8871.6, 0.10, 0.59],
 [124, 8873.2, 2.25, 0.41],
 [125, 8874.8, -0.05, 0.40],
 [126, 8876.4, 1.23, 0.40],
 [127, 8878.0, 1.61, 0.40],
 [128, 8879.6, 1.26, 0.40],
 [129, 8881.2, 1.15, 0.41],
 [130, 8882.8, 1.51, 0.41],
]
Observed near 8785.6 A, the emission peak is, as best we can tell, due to H-gamma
